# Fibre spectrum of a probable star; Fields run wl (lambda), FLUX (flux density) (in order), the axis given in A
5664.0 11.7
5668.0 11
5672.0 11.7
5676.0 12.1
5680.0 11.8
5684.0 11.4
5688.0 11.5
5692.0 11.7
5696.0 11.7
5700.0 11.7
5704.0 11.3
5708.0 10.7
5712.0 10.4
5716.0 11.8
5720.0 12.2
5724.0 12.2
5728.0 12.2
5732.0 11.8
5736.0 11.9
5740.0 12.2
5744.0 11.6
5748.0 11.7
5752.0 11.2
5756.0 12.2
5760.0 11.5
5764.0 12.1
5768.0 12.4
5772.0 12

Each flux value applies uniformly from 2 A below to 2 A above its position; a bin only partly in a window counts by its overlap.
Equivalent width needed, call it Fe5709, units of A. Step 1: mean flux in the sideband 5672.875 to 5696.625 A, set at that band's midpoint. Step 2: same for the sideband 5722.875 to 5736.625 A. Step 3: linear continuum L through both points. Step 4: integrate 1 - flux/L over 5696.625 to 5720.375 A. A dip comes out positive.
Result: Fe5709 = 1.1 A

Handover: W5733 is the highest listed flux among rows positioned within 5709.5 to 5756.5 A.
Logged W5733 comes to 12.2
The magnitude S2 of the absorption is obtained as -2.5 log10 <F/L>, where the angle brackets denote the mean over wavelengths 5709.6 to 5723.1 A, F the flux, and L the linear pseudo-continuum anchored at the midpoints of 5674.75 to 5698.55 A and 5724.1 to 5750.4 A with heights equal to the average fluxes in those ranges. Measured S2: 0.03 mag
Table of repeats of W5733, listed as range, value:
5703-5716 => 11.8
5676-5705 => 12.1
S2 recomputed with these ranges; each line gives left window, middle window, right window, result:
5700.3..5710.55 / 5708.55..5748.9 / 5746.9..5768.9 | -0.033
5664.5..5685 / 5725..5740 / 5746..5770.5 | -0.021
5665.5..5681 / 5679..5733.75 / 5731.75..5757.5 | 0.011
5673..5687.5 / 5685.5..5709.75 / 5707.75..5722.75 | 0.012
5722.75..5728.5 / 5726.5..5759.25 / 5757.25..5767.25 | 0.021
